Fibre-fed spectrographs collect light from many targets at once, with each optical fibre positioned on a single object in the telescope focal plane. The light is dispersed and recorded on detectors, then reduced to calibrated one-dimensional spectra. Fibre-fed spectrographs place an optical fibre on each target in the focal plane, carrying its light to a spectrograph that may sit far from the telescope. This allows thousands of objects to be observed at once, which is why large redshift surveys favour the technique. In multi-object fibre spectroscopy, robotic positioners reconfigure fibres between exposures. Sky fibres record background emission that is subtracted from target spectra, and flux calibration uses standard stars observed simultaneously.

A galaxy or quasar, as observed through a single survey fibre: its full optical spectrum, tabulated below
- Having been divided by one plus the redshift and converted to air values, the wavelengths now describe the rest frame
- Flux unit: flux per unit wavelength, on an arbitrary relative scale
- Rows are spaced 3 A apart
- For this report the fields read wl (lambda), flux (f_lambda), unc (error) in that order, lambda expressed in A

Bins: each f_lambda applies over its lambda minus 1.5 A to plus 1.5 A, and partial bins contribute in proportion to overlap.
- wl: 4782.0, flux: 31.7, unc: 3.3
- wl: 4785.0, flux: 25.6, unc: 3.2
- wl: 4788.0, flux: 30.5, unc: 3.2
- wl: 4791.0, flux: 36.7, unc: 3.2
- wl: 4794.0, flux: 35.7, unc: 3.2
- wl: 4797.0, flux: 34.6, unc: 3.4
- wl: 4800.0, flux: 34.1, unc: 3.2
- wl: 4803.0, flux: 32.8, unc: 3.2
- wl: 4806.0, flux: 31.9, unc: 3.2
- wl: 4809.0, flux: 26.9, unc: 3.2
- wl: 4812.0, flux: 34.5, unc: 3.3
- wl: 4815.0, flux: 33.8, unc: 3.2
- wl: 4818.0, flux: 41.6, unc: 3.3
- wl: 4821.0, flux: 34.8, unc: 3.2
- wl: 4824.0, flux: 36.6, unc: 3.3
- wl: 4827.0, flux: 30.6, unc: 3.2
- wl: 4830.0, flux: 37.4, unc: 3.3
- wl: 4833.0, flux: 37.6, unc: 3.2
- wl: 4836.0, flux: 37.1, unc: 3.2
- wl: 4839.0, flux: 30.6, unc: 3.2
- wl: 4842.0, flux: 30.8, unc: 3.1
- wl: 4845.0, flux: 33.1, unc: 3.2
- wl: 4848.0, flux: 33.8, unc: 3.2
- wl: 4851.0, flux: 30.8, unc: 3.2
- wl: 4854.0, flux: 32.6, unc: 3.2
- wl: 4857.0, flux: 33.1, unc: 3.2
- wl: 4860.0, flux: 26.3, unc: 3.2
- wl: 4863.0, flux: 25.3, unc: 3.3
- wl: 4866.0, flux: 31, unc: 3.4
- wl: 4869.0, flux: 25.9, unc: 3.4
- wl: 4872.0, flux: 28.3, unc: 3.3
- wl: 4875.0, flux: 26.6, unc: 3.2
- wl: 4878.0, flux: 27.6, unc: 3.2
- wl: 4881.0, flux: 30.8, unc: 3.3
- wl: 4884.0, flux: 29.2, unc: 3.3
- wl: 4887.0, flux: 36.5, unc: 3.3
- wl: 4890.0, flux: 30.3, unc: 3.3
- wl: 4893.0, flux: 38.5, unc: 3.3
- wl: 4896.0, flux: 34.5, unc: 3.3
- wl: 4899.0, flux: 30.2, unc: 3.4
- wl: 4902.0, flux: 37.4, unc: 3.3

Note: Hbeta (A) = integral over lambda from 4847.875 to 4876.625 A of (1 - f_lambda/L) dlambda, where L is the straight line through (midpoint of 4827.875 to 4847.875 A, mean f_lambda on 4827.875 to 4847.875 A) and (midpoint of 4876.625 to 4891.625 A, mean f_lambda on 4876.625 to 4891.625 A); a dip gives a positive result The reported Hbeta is 3.0 A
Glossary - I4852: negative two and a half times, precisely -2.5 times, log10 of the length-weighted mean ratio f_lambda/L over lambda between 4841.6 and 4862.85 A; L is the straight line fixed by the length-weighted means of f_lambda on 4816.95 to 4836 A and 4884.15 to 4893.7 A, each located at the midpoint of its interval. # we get 0.14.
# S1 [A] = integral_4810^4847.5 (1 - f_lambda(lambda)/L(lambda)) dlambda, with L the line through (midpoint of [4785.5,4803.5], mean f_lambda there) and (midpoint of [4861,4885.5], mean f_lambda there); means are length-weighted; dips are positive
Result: -4.2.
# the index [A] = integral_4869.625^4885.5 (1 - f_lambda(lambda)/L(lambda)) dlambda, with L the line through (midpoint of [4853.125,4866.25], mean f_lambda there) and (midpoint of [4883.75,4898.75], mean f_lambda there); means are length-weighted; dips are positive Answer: 1.8 A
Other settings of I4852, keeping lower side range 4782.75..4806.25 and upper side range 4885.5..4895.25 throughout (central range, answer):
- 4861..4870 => 0.25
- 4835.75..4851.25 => 0.05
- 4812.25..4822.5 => -0.10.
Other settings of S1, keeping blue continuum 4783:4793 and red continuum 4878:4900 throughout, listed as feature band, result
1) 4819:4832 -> -1.4 A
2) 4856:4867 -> 1.2 A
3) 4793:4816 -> -1.1 A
